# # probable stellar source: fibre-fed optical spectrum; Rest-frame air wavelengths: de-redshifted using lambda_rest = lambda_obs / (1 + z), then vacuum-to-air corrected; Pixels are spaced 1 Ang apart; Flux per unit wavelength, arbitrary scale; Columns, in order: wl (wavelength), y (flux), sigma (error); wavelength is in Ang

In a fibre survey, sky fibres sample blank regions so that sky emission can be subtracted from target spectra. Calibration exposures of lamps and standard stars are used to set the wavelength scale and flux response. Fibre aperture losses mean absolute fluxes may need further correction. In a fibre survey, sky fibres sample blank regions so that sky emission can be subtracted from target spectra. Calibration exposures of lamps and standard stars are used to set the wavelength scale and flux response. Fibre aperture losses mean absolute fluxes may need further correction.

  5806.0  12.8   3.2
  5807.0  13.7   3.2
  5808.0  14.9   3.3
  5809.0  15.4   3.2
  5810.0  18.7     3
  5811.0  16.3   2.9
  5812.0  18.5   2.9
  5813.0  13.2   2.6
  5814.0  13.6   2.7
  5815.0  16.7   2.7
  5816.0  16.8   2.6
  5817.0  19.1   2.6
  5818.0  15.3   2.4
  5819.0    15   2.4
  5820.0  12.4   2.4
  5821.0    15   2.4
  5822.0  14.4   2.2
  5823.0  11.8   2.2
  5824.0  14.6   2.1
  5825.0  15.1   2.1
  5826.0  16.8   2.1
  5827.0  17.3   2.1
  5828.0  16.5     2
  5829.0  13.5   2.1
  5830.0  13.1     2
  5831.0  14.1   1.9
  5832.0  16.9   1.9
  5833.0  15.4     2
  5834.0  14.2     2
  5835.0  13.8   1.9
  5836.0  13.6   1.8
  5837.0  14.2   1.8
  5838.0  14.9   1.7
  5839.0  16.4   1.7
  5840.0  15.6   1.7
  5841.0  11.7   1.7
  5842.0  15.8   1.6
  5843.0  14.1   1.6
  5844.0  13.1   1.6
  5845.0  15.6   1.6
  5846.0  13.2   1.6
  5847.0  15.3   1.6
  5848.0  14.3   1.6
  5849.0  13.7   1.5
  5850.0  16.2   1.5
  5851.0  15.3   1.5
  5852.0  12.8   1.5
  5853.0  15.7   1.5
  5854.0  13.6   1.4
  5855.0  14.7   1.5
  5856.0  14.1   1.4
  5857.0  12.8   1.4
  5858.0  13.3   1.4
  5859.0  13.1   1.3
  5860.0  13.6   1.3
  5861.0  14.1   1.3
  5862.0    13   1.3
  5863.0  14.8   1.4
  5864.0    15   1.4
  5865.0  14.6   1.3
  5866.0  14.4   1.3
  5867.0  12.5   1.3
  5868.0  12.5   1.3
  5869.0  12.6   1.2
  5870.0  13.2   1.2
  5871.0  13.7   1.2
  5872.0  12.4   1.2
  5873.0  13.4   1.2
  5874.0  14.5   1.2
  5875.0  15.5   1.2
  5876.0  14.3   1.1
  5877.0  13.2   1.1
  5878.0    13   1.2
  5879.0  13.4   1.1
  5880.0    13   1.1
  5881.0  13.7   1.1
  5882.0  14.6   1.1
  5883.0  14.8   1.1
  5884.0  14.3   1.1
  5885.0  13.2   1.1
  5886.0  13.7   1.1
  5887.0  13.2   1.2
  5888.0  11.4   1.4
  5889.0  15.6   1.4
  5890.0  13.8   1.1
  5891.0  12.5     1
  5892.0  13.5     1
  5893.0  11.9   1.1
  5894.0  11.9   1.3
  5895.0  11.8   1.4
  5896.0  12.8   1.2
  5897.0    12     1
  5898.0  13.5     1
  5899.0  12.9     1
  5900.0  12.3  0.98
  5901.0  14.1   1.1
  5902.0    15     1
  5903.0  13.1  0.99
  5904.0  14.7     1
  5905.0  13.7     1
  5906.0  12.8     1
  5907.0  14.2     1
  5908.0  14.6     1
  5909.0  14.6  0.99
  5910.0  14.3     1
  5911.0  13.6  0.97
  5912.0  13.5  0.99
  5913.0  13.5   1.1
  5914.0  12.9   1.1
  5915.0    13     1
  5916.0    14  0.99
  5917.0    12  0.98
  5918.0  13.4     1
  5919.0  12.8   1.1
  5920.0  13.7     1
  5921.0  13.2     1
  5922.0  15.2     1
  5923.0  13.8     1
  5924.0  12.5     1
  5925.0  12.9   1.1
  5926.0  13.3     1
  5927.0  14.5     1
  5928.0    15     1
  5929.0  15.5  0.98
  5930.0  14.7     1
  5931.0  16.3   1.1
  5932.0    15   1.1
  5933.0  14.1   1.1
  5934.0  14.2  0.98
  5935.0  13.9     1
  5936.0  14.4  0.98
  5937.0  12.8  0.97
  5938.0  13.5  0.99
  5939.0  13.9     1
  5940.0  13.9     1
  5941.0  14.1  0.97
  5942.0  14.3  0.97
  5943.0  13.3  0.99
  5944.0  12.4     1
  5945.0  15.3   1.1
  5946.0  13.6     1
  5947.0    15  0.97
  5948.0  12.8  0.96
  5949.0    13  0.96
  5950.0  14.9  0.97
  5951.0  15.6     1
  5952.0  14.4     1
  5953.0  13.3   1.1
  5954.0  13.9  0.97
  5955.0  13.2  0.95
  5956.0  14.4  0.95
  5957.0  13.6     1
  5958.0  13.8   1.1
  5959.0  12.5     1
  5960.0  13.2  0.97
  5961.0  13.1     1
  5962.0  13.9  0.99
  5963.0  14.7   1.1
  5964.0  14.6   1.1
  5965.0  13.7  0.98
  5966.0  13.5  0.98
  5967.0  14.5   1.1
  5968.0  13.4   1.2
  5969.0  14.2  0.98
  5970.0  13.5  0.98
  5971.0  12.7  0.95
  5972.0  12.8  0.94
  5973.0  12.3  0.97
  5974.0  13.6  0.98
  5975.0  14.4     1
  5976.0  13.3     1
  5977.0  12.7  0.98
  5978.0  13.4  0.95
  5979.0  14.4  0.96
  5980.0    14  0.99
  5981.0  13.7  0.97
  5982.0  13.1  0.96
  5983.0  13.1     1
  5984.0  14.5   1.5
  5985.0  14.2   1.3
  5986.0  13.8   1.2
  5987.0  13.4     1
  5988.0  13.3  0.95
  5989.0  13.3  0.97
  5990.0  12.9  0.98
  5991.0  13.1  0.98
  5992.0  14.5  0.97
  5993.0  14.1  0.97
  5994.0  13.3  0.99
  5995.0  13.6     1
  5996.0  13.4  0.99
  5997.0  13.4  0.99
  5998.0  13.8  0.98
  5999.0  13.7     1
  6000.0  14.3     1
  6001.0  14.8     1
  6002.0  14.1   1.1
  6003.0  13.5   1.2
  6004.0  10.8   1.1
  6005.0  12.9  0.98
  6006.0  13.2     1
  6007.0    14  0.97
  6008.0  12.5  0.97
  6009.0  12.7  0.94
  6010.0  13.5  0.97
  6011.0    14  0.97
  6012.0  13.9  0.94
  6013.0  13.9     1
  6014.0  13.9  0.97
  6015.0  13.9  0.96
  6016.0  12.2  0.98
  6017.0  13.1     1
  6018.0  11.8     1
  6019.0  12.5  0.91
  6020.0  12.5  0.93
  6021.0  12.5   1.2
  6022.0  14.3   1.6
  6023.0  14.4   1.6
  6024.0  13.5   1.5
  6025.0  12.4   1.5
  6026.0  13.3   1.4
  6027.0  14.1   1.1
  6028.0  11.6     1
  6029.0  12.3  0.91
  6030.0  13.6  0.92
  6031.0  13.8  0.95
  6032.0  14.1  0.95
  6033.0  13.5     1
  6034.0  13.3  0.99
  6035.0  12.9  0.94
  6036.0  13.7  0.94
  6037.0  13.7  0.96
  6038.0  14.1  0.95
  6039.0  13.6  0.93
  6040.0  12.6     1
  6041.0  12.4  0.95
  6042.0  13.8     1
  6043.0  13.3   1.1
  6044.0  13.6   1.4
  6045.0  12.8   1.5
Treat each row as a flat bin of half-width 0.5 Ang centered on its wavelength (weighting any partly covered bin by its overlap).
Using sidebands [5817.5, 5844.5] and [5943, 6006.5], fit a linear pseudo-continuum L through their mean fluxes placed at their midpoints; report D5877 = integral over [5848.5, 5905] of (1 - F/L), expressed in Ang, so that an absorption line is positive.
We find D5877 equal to 2.7 Ang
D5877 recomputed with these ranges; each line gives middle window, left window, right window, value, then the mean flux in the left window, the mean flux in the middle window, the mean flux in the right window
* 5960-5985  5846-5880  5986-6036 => -0.28 Ang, 13.9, 13.6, 13.3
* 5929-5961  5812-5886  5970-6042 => -0.55 Ang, 14.3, 14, 13.4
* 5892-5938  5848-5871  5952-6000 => 0.39 Ang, 13.9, 13.6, 13.6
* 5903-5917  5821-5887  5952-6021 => 0.17 Ang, 14.2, 13.7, 13.5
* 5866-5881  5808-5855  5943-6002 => 1.21 Ang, 15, 13.4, 13.7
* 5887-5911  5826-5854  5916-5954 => 1.49 Ang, 14.7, 13.3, 14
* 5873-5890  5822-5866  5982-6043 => 0.46 Ang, 14.4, 13.8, 13.4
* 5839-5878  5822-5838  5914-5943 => 1.31 Ang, 14.7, 14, 13.9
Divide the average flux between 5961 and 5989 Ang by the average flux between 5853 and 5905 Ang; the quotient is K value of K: 1.0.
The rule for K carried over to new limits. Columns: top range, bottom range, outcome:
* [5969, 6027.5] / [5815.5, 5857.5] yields 0.91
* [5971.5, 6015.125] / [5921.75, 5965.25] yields 0.97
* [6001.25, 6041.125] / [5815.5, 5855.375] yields 0.90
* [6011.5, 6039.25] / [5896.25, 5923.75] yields 0.98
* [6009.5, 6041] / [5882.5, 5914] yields 0.99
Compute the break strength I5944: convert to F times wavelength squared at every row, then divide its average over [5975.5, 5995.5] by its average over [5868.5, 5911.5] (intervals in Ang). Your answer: 1.04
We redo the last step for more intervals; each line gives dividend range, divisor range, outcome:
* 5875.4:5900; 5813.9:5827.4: 0.88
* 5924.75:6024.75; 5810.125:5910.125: 1.00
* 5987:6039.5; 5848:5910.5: 1.02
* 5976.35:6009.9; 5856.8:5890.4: 1.03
